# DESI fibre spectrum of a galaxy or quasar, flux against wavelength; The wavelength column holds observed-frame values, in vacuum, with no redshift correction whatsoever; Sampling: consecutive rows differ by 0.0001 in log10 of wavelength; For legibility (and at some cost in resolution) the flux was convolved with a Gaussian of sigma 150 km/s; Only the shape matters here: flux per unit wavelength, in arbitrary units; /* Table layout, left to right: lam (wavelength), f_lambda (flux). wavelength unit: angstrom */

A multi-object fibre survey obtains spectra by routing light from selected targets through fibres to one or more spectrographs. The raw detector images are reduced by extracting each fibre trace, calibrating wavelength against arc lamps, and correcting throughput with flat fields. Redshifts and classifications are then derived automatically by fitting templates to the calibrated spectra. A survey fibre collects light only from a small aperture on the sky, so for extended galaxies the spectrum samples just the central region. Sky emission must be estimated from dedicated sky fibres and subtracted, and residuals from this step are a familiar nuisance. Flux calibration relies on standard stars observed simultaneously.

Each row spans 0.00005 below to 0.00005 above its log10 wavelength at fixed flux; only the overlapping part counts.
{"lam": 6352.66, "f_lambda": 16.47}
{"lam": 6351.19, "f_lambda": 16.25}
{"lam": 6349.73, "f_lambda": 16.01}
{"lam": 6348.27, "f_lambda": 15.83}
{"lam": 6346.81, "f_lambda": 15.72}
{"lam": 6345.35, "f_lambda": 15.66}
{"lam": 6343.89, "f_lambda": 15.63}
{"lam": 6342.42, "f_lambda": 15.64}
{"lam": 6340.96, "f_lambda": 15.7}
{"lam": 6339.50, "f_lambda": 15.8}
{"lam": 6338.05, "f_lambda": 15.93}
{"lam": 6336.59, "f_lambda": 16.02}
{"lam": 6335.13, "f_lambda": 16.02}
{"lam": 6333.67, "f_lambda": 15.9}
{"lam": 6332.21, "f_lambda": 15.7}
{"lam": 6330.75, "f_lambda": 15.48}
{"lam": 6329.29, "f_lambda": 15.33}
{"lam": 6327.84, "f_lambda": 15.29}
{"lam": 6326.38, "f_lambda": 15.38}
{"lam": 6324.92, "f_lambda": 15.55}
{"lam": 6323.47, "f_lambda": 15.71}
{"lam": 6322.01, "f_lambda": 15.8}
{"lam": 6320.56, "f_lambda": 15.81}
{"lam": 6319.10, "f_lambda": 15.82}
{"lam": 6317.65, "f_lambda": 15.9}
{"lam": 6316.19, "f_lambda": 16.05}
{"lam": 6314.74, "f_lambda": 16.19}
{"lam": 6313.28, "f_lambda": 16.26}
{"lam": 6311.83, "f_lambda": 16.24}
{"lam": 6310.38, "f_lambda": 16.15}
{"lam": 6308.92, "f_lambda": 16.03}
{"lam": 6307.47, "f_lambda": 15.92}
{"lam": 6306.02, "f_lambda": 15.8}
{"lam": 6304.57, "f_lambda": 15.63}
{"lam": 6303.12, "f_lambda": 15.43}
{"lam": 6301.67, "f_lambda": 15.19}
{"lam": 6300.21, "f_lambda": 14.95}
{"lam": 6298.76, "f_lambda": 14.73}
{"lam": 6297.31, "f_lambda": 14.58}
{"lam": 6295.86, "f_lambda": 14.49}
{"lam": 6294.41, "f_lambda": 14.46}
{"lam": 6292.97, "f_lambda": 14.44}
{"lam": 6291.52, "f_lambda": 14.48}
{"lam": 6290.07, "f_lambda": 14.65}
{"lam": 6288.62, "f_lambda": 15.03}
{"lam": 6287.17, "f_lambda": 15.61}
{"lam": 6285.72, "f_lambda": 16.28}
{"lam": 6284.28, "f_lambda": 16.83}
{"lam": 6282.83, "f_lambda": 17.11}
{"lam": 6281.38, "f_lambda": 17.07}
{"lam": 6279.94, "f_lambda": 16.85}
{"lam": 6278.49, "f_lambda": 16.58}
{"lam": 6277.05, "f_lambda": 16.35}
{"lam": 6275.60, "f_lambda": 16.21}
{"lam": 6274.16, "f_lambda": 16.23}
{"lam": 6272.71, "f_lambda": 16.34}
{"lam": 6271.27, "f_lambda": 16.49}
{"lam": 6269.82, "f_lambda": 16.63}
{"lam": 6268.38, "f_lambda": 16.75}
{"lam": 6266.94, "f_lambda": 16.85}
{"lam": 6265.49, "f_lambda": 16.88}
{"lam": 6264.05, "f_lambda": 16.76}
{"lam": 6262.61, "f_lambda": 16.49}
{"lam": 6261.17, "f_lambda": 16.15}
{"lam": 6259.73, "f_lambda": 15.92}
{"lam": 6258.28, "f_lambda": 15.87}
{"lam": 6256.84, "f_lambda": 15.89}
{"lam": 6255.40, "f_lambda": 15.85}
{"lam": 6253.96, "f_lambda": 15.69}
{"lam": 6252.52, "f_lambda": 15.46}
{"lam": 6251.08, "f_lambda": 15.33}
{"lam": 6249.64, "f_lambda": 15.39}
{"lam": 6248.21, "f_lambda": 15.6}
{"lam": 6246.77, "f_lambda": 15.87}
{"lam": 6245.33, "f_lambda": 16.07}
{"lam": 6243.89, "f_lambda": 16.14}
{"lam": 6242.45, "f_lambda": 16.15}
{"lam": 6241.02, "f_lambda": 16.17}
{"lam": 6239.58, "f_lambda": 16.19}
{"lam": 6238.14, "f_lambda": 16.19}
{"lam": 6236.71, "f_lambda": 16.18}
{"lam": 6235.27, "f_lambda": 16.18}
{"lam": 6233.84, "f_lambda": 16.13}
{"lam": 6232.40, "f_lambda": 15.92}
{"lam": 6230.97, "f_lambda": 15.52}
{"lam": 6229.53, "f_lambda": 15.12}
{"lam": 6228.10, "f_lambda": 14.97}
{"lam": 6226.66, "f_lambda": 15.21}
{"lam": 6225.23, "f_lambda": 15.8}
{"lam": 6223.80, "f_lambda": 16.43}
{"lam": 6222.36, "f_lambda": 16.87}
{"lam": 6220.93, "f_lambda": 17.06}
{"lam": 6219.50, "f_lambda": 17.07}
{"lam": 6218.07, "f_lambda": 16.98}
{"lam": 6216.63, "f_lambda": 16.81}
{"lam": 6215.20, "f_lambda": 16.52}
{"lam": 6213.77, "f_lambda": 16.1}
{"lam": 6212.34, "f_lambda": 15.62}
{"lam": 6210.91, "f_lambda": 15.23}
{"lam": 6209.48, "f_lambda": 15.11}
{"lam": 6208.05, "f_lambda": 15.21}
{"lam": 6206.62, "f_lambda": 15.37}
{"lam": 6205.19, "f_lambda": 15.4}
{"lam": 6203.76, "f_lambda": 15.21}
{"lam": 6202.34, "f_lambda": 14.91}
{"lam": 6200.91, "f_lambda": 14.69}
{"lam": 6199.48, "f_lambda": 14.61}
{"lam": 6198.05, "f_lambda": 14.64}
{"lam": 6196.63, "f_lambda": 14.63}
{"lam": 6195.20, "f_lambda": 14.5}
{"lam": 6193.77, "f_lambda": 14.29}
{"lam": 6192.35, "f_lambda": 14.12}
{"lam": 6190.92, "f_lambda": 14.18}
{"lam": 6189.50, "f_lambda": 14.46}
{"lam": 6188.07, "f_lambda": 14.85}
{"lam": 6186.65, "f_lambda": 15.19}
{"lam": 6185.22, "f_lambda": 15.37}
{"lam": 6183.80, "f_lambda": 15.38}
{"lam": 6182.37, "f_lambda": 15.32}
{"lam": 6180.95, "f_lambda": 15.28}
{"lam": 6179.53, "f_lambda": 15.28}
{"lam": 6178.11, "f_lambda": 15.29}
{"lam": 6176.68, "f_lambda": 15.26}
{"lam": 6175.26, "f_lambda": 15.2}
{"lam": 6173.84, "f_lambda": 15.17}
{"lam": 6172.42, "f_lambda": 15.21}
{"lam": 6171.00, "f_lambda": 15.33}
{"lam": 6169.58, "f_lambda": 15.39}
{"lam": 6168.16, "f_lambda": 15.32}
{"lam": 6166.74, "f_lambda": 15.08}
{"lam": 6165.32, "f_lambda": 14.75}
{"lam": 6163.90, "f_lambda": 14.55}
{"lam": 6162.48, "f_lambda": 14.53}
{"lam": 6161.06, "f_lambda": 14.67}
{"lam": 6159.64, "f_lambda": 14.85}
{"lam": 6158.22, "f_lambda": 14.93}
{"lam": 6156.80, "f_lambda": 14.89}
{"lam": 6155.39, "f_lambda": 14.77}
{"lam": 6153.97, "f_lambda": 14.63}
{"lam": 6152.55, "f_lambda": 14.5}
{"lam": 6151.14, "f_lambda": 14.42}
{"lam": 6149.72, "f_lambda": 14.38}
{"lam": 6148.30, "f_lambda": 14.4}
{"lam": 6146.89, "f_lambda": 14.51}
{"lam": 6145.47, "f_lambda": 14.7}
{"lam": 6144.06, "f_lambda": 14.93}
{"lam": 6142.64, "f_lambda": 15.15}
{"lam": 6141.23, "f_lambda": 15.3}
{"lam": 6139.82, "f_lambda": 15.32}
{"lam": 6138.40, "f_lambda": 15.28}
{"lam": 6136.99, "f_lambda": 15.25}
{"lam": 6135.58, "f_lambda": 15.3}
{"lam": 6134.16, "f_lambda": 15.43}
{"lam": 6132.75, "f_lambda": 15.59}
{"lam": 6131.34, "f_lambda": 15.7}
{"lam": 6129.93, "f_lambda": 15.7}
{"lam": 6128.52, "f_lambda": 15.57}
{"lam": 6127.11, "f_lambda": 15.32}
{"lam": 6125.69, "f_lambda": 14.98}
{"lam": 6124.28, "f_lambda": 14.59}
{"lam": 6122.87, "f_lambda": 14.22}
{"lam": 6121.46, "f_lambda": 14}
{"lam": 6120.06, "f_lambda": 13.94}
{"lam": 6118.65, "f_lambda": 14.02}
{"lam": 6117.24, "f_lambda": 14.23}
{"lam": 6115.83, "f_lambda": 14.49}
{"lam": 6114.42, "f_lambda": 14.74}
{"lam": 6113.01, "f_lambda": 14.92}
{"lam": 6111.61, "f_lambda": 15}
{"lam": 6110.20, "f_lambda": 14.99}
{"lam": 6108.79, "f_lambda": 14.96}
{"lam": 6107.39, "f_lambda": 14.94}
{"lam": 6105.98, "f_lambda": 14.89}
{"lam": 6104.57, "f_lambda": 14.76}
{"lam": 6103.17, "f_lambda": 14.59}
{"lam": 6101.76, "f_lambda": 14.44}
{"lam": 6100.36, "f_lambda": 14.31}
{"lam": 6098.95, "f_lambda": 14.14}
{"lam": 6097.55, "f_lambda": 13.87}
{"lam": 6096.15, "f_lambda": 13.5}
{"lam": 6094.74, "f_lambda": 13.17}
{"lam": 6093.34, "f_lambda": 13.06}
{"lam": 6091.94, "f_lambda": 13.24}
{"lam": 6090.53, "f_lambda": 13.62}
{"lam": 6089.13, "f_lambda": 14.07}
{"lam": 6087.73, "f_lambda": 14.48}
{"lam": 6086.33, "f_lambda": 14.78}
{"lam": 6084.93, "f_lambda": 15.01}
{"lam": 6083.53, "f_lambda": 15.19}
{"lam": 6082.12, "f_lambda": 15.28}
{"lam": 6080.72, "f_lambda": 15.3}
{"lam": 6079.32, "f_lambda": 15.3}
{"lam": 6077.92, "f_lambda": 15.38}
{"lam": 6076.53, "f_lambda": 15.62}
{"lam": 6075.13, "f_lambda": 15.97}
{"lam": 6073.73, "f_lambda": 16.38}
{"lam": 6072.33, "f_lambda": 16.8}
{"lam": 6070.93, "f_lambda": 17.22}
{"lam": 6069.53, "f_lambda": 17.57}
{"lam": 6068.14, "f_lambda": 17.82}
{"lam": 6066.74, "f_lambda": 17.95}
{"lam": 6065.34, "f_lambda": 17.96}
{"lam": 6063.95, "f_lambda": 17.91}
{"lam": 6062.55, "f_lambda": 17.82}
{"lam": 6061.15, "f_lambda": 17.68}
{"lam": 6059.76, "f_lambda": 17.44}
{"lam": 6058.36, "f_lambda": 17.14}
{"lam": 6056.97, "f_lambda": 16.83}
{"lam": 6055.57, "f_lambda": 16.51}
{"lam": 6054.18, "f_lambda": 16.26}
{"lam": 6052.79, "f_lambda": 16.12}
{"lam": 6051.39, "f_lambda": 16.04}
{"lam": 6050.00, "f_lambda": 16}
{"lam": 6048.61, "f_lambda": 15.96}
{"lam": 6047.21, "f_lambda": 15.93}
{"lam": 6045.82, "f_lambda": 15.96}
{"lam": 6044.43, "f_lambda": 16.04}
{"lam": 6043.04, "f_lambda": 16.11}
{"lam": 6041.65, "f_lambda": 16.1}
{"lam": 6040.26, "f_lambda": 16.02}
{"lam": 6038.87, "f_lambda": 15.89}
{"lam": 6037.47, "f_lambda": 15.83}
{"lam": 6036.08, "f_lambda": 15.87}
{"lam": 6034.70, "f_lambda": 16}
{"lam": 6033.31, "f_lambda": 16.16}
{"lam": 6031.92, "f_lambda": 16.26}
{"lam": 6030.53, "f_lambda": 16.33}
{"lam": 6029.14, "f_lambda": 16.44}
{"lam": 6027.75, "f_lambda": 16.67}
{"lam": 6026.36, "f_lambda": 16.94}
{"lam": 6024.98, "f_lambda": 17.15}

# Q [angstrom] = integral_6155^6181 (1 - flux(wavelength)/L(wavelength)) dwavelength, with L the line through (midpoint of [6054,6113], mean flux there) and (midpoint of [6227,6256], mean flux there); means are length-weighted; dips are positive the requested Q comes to 1.1 angstrom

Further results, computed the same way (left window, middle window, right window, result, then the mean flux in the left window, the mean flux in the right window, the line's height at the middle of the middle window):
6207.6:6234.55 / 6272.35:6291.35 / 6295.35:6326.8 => -0.5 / 16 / 15.6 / 15.7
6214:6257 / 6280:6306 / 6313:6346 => 0.8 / 16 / 15.8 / 15.9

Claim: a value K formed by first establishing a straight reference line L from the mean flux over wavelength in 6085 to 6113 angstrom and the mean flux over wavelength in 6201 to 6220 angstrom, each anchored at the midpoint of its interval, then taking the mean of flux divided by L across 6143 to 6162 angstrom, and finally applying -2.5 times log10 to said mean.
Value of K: 0.02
